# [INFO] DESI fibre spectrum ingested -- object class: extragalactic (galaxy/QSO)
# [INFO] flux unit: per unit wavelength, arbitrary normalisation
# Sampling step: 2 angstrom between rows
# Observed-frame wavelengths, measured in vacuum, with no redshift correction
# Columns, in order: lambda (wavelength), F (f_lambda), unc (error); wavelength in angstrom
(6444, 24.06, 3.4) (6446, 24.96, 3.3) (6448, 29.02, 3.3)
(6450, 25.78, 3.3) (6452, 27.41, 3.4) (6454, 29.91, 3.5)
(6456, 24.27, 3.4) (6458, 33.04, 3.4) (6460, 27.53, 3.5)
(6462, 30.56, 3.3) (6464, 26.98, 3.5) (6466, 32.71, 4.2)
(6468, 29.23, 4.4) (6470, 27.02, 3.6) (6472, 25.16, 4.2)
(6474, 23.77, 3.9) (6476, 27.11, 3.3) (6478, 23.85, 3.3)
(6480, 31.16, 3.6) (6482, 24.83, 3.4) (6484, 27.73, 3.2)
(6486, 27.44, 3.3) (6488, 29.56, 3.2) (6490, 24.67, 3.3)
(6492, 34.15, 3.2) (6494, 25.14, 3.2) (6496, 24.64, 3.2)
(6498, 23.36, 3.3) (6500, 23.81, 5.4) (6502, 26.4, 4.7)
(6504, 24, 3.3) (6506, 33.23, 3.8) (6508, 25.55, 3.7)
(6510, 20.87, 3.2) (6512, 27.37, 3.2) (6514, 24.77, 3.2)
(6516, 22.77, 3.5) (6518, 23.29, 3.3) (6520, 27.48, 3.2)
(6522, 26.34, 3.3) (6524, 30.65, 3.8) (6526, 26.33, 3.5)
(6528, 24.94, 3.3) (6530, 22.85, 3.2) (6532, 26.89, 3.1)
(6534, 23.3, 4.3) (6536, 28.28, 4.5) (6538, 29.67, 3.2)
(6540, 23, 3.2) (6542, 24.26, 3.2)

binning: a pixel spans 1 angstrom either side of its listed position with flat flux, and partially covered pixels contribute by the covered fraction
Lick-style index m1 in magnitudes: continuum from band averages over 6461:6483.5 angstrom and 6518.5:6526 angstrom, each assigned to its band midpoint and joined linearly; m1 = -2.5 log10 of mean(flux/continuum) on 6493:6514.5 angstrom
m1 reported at 0.09 mag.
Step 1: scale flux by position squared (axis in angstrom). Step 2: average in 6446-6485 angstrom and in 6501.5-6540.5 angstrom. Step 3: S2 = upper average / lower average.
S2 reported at 1.0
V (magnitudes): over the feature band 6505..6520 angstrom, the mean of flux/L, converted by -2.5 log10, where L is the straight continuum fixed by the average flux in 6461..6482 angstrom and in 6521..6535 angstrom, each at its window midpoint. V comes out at 0.035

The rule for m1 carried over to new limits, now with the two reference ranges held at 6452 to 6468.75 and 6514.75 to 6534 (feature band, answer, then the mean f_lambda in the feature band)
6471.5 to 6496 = 0.034 mag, 27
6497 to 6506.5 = 0.043 mag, 25.8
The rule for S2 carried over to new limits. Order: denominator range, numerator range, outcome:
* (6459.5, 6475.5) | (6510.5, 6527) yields 0.95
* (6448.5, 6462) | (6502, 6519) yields 0.91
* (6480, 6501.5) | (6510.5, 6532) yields 0.97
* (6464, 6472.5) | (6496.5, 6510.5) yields 0.90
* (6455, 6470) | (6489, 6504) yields 0.90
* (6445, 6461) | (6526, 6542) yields 0.94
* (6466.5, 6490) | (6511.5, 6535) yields 0.96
